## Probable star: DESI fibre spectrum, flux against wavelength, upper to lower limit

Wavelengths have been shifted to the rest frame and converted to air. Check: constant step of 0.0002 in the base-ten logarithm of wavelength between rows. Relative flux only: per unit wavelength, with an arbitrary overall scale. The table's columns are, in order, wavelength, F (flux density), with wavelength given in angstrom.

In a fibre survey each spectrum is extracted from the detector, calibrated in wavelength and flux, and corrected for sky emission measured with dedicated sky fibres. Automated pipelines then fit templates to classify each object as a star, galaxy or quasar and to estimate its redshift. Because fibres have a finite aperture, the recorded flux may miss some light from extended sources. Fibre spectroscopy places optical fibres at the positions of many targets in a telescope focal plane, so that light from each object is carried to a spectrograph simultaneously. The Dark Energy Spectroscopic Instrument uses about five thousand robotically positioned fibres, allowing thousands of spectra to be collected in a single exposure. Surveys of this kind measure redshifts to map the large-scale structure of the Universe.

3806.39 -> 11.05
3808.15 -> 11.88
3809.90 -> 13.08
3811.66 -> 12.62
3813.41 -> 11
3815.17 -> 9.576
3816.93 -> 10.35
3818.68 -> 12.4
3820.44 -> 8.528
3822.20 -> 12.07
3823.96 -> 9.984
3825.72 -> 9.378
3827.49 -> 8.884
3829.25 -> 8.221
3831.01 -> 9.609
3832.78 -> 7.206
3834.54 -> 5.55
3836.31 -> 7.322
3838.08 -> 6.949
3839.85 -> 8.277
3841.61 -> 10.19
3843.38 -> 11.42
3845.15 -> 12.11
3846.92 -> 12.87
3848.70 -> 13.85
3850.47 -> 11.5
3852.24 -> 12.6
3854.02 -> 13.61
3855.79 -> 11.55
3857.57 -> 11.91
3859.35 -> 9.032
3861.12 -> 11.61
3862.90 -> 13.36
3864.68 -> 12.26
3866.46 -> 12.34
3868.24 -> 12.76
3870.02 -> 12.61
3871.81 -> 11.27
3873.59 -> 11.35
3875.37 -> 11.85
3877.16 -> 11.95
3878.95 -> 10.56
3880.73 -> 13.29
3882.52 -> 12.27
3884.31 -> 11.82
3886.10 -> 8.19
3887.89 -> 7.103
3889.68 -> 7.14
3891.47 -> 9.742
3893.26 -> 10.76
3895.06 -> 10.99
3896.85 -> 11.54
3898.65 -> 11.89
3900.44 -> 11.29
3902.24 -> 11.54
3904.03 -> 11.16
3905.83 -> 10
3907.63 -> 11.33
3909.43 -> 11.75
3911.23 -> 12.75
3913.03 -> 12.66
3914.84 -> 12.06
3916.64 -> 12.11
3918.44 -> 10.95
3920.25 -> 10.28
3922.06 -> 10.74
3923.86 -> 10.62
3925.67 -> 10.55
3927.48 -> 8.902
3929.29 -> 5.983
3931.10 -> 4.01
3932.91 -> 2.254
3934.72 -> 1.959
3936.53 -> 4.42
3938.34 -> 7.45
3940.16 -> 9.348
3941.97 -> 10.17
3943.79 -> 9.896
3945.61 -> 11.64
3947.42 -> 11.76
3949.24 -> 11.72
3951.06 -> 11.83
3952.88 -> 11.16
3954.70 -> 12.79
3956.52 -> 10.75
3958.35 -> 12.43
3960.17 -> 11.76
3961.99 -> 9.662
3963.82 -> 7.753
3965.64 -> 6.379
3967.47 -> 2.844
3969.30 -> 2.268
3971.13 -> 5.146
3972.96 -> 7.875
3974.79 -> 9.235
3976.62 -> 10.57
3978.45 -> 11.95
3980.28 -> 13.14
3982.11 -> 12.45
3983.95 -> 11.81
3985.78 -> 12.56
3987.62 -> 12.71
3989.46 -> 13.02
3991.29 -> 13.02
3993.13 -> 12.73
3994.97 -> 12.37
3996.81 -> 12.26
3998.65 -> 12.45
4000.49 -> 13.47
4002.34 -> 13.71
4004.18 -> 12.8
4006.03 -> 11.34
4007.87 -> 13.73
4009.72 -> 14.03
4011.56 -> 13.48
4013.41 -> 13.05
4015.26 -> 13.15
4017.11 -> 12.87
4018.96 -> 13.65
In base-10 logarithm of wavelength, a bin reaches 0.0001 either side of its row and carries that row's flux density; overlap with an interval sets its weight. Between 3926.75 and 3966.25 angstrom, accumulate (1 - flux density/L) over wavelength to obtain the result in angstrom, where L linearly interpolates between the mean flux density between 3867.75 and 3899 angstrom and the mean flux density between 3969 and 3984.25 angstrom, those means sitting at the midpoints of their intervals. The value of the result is 4.5 angstrom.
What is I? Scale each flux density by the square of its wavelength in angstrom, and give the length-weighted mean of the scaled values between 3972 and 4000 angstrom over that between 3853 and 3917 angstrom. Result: 1.10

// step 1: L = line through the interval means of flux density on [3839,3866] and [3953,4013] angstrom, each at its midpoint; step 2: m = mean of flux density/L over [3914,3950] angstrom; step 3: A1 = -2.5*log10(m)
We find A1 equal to 0.27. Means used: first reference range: 11.8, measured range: 8.82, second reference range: 11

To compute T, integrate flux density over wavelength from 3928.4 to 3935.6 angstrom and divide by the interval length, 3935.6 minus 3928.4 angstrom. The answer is 3.55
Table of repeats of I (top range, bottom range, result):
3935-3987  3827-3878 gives 0.93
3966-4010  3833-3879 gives 1.06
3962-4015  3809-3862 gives 1.14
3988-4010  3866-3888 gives 1.20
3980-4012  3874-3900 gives 1.27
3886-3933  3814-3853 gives 1.05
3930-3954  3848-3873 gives 0.71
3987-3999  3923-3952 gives 1.57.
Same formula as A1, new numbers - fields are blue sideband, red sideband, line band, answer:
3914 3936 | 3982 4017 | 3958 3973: 0.44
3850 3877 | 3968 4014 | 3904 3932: 0.14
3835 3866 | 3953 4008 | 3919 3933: 0.30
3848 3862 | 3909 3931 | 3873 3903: 0.04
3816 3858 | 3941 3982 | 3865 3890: -0.11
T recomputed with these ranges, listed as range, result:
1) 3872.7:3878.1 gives 11.7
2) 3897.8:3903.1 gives 11.6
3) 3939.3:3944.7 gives 9.81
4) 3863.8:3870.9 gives 12.5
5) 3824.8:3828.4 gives 9.12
